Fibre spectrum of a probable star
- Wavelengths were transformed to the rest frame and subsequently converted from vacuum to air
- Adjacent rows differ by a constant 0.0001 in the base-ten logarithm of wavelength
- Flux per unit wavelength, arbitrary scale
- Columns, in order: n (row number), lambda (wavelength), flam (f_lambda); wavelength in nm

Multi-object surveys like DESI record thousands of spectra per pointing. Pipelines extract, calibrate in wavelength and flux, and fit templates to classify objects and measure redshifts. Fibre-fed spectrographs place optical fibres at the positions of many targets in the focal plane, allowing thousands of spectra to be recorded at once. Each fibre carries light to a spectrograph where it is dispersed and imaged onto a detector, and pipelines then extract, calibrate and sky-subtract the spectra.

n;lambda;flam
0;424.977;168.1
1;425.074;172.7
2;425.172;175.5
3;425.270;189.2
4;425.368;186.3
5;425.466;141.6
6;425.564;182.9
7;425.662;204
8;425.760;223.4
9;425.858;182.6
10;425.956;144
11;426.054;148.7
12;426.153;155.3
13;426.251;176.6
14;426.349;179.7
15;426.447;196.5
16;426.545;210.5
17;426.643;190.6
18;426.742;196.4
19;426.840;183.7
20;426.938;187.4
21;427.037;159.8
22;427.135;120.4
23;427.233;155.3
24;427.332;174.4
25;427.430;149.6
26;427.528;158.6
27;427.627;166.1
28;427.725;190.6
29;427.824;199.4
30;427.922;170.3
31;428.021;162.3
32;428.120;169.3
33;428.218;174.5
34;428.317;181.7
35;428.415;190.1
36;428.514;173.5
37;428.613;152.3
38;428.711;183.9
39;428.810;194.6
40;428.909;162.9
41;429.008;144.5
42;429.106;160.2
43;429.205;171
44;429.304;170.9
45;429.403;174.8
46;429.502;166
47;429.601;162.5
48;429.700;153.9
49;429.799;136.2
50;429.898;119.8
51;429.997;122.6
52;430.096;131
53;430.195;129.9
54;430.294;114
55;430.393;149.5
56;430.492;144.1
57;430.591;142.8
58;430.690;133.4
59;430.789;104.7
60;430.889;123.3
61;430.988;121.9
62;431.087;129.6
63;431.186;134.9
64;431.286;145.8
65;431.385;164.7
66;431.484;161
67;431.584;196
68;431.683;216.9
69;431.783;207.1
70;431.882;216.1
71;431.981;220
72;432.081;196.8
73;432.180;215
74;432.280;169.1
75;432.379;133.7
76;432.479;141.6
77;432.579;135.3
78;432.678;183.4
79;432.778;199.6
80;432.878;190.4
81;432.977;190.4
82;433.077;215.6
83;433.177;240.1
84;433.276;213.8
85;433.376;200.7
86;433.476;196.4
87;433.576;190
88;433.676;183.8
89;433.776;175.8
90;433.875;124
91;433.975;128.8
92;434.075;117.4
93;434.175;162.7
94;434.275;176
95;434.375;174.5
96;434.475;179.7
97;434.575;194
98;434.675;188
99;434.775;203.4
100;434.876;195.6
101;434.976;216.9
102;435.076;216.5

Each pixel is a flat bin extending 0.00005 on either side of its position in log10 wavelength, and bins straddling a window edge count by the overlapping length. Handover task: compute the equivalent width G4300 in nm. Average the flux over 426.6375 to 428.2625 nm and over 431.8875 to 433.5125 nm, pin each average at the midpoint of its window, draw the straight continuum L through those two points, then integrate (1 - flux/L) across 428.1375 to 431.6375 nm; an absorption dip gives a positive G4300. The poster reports 0.532 nm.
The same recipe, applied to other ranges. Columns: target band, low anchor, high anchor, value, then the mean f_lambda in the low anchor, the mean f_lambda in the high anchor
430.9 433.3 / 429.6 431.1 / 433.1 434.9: -0.37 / 132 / 181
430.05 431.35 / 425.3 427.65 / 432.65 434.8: 0.35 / 174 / 183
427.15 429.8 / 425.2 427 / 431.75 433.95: 0.22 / 182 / 187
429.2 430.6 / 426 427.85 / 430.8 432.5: 0.21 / 173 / 169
